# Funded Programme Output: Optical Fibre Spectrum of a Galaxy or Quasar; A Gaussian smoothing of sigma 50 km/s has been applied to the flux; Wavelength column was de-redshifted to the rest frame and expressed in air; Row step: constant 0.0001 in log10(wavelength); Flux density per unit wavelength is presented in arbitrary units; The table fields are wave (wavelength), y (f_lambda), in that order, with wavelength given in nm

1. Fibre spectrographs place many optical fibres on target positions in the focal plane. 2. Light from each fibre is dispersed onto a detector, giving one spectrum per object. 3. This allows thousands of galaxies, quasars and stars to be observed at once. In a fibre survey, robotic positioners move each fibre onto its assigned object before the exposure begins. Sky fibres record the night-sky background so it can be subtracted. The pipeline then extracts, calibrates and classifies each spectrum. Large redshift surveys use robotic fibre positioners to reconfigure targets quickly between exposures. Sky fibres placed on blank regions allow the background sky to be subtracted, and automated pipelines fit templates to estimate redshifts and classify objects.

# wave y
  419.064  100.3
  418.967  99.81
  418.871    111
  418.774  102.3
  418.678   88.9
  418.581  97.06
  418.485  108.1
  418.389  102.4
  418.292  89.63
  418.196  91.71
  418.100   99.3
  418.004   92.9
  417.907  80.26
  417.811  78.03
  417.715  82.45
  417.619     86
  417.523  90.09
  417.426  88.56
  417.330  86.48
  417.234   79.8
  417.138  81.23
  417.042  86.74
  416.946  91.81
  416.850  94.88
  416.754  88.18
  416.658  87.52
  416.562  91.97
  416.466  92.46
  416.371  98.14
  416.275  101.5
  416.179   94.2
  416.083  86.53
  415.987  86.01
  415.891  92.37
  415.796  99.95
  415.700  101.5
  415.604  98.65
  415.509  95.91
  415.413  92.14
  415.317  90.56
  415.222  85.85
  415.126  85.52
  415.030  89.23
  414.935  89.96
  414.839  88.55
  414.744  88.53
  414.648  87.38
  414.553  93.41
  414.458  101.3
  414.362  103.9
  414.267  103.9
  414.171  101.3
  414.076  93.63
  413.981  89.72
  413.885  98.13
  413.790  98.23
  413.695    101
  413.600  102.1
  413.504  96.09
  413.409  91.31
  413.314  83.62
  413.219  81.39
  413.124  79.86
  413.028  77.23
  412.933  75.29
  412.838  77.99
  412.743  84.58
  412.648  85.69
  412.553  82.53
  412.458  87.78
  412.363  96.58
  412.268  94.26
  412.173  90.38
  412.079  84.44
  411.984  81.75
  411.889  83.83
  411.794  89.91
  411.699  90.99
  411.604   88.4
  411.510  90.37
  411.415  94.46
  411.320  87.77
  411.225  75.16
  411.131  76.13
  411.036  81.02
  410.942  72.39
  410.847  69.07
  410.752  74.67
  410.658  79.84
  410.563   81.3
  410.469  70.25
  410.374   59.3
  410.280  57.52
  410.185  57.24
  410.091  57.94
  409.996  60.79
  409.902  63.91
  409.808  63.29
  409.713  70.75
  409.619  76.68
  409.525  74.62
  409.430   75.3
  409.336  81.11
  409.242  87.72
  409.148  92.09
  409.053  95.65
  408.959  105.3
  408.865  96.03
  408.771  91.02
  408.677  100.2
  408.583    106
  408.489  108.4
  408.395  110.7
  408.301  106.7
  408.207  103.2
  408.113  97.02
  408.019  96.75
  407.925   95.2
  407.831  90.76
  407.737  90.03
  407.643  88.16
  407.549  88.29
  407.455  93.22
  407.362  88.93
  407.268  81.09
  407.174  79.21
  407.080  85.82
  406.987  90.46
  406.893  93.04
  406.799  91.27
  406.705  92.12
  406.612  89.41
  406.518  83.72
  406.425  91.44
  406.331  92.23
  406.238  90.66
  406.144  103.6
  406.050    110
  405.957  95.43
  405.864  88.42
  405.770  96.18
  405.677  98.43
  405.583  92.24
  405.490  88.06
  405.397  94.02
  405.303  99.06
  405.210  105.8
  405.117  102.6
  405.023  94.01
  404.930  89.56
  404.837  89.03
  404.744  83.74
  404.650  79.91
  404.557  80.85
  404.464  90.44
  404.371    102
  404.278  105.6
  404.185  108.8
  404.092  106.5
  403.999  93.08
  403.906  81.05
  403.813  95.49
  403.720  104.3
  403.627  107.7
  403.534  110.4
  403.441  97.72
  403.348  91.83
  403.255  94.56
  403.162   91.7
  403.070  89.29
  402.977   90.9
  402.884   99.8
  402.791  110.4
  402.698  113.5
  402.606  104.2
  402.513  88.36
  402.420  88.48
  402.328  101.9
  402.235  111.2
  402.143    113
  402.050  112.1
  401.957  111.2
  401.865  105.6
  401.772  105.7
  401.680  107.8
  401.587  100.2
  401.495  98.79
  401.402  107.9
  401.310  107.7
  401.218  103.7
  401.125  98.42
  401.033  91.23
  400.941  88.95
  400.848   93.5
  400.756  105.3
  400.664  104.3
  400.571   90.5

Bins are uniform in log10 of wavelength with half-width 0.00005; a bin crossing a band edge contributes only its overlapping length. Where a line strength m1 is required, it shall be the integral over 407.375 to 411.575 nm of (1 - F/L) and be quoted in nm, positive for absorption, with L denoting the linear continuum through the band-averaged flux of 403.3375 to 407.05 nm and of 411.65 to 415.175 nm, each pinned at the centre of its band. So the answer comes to 0.39 nm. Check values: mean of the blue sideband 95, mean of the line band 84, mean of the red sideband 90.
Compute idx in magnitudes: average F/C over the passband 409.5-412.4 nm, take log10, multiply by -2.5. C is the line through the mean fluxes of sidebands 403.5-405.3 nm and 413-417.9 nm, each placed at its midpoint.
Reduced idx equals 0.205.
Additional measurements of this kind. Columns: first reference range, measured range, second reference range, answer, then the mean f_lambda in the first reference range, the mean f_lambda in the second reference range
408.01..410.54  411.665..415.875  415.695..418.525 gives -0.04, 83.7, 90.8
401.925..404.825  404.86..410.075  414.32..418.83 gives 0.06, 98.5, 91.7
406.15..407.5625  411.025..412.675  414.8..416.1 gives 0.05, 89.2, 91.7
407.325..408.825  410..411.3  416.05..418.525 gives 0.33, 97.3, 90.4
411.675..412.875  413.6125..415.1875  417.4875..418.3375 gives -0.09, 87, 87.9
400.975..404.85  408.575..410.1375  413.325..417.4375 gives 0.18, 99.5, 92.9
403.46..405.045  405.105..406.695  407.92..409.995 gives -0.02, 95.5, 90.1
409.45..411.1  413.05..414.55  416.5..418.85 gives -0.19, 69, 90.5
